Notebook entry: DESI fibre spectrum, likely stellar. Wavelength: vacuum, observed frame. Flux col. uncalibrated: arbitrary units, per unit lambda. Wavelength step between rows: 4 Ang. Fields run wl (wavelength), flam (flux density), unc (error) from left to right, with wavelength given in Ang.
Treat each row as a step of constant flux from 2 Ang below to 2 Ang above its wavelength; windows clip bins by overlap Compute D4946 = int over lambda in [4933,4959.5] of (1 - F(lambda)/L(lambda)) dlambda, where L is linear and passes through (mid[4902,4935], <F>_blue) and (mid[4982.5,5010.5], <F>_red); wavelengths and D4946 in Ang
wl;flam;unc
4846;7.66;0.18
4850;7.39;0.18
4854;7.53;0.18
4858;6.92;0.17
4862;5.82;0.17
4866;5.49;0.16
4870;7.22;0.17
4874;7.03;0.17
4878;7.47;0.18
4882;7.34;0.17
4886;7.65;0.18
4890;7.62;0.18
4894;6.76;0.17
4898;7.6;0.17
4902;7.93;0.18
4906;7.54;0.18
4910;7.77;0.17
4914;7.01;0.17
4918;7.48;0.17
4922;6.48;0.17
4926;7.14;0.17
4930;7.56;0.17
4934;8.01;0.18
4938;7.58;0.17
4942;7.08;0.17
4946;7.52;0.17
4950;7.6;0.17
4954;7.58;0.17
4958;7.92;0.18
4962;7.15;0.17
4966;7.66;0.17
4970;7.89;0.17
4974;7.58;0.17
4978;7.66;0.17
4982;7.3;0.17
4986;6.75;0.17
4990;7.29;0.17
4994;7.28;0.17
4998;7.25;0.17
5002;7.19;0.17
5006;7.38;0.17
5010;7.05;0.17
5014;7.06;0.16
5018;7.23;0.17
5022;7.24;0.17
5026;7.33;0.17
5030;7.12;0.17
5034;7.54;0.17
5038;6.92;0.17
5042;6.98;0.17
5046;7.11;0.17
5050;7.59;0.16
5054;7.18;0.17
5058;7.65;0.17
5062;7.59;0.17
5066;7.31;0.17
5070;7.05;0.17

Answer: -1.0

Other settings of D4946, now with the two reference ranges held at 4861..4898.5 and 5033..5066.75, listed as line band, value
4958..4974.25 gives -1.0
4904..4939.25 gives -1.5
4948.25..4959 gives -0.8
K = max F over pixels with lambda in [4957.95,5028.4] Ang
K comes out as 7.92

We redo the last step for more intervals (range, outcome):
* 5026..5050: 7.59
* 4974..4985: 7.66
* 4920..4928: 7.14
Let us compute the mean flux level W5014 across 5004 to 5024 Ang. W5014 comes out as 7.19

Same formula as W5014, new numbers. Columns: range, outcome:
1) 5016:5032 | 7.23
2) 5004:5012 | 7.21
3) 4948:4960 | 7.7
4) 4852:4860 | 7.22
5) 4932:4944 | 7.56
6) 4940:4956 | 7.45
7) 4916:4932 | 7.17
